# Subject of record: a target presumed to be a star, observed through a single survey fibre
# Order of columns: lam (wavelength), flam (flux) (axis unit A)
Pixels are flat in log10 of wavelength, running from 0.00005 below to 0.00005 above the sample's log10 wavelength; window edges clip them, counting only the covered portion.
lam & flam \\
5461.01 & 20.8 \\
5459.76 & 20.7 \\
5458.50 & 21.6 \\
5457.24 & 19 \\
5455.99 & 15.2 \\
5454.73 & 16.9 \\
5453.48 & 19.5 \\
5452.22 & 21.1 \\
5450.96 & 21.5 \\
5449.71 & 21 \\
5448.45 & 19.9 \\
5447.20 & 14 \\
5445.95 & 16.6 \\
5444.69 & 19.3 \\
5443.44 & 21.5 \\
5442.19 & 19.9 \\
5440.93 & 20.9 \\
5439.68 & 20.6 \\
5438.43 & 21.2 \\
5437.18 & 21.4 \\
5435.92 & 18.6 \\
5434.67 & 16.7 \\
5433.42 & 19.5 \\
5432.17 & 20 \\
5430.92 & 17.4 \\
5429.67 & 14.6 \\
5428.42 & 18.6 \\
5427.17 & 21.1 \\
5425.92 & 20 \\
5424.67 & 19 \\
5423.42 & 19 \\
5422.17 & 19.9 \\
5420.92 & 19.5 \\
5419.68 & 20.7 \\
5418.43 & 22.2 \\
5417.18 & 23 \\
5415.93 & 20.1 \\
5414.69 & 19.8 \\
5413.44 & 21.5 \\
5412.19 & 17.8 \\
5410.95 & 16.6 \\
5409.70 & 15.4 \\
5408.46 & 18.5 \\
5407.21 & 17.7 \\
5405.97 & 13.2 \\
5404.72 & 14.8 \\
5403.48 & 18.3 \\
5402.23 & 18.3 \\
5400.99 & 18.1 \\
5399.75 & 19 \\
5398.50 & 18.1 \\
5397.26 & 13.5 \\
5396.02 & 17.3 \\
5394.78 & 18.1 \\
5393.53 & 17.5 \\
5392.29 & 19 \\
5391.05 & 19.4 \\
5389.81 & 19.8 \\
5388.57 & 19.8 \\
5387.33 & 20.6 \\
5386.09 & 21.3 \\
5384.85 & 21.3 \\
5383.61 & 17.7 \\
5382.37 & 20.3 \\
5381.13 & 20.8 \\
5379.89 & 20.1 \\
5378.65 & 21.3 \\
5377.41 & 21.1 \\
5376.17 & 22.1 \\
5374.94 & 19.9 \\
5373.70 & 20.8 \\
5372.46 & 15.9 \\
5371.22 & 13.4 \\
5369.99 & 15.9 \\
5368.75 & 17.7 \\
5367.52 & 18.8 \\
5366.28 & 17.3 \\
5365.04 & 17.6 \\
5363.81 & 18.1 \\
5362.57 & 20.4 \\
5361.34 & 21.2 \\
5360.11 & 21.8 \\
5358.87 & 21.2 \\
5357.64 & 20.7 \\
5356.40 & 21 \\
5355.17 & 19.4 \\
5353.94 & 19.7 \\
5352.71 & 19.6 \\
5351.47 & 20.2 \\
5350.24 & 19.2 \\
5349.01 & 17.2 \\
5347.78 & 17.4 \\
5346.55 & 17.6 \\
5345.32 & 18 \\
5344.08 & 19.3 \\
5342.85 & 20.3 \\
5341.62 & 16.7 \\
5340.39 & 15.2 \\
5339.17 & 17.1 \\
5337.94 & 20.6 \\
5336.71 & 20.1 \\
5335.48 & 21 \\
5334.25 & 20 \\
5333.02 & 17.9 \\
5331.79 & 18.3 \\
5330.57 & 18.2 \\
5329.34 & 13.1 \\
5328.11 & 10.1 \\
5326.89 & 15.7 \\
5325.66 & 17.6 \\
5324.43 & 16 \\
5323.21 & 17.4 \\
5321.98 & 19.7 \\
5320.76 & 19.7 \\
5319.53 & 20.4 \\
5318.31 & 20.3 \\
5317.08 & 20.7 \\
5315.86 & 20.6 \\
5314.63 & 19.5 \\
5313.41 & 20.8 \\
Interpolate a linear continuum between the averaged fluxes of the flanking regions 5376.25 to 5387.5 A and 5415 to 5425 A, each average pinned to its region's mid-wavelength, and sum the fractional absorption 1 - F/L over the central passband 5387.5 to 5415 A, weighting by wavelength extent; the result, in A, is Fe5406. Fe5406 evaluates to 3.60 A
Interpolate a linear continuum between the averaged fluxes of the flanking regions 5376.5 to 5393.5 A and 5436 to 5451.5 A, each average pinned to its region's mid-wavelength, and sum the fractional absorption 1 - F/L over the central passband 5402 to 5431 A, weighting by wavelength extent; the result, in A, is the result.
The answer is 1.86 A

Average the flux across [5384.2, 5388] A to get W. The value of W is 21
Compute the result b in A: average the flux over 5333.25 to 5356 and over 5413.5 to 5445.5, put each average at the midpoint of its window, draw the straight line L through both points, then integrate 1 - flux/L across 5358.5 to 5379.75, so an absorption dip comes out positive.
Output 0.01 A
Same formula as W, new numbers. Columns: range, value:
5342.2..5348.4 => 18.5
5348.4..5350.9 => 18.3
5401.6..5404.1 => 18.3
